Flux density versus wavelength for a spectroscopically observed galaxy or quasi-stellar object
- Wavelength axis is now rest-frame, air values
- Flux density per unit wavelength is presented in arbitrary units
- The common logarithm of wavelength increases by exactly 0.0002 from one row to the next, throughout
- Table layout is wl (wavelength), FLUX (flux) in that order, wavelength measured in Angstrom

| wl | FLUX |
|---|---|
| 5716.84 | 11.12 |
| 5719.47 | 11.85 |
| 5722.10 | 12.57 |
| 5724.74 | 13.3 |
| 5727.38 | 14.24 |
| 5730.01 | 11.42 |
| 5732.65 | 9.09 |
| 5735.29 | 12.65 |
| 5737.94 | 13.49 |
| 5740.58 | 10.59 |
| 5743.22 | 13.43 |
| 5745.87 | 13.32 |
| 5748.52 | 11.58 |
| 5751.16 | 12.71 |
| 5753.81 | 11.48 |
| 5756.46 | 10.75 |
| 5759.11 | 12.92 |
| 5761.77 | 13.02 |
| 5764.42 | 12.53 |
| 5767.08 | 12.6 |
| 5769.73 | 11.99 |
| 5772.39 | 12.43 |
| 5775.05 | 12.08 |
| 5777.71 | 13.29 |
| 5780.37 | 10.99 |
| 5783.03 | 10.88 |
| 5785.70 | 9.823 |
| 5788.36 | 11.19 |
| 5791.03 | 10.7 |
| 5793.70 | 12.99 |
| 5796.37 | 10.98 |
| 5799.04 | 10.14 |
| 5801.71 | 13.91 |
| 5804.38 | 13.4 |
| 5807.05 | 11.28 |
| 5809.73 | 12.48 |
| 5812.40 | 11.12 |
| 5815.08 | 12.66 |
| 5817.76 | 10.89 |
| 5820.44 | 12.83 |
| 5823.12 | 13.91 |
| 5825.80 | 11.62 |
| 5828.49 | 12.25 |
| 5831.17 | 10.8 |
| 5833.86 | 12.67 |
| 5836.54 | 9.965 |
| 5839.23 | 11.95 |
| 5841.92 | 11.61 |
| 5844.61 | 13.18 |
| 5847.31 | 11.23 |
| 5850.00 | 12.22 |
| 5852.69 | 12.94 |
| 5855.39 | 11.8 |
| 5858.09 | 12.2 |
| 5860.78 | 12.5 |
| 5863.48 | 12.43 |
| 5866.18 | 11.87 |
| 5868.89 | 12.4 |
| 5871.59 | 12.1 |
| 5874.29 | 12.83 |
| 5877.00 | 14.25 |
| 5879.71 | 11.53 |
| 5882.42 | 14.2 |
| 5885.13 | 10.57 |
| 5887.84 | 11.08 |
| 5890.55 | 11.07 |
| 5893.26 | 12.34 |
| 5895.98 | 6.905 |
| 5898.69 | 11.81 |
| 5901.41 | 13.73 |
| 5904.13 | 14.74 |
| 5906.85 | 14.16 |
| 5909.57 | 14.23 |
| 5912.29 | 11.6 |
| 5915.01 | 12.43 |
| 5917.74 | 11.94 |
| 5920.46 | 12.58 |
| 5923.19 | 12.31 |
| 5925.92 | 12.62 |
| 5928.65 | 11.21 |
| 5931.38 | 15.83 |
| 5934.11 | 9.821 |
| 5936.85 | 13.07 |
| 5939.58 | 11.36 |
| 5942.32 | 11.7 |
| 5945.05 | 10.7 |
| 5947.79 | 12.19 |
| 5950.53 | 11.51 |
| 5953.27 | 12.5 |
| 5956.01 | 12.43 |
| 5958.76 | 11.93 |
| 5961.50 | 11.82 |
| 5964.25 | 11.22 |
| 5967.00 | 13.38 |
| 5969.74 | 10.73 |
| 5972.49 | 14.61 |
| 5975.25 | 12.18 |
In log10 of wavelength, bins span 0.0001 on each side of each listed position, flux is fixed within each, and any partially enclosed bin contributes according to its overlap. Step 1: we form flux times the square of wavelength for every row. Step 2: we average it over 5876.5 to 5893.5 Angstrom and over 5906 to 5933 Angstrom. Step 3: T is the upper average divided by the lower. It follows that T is 1.1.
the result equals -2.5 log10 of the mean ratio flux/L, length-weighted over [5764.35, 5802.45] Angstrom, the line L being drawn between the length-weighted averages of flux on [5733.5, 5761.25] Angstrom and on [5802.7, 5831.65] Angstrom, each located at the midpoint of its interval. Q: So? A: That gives 0.05 mag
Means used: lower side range 12.3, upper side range 12.2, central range 11.7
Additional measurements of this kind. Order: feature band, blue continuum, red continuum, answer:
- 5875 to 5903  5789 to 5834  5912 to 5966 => 0.02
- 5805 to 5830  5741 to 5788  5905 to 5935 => 0.01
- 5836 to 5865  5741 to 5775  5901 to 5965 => 0.03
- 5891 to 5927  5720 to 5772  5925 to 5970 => -0.03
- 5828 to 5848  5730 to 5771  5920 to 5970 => 0.04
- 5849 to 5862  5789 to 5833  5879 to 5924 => -0.02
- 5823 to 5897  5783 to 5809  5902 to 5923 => 0.04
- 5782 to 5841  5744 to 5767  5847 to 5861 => 0.05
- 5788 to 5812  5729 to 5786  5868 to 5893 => 0.02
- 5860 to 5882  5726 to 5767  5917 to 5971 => -0.04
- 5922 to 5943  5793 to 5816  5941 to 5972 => -0.03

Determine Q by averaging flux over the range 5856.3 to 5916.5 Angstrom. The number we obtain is 12.3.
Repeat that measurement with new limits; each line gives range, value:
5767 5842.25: 11.8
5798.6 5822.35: 12.2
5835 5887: 12.2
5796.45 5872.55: 12.1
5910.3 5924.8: 12.3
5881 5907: 12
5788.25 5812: 11.9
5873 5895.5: 12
